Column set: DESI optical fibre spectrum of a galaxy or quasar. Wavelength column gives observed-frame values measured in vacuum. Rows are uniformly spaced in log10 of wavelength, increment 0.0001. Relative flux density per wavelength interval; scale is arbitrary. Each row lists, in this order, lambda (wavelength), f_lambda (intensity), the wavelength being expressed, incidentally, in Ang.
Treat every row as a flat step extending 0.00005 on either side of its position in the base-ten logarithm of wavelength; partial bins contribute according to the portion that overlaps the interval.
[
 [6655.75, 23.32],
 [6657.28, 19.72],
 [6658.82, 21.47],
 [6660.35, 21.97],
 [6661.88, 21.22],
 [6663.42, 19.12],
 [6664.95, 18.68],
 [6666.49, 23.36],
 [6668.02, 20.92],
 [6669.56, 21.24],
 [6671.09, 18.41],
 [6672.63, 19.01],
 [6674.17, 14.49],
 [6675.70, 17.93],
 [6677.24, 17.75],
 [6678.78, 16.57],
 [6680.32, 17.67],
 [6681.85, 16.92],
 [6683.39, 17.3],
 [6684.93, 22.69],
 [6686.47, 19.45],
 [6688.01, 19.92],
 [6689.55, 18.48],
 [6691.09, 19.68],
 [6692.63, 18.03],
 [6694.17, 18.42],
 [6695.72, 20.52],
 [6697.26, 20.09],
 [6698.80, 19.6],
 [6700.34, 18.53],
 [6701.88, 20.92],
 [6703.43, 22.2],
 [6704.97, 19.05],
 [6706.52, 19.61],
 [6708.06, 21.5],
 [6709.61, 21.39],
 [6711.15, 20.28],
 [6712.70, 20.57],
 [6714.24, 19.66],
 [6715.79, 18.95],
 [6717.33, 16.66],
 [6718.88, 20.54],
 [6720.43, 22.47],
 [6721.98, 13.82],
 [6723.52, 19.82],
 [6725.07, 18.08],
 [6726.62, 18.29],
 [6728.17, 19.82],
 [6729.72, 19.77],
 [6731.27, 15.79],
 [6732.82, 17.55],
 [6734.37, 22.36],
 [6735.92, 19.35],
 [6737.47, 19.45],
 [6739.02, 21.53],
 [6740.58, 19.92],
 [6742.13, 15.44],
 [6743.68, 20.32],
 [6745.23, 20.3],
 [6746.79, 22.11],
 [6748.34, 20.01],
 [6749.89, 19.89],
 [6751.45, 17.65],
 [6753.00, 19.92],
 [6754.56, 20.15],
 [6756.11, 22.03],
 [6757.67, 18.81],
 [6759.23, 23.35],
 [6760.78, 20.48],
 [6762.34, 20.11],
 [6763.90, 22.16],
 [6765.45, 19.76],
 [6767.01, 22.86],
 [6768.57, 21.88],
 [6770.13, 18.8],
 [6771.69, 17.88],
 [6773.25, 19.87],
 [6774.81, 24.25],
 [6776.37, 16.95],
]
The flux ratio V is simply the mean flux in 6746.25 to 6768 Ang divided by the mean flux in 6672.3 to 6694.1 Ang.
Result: 1.13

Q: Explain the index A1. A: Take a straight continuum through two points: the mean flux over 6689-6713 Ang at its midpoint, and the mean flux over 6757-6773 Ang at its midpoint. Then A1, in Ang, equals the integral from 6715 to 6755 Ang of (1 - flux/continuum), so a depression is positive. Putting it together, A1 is 2.1 Ang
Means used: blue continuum 19.9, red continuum 20.6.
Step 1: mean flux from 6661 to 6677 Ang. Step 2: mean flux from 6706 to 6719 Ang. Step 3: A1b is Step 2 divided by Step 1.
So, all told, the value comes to 1.03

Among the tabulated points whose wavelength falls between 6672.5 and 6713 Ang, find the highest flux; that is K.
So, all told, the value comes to 22.69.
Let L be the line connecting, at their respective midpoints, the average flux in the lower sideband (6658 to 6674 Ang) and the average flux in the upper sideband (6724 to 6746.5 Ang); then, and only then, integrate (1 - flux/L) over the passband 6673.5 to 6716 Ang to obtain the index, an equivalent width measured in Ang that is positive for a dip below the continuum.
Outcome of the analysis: 1.3 Ang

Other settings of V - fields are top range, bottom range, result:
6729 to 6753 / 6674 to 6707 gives 1.02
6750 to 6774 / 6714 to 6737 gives 1.08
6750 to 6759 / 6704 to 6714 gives 0.98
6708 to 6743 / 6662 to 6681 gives 1.02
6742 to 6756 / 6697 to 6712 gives 0.98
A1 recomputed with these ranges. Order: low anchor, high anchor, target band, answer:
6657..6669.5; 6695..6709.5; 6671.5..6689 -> 2.07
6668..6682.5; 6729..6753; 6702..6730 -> -1.09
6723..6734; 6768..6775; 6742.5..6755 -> -0.37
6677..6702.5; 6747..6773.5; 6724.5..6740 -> 0.47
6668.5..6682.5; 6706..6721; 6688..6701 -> -0.15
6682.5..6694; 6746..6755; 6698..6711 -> -0.59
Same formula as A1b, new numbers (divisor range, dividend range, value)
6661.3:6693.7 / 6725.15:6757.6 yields 1.03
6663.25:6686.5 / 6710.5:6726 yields 1.01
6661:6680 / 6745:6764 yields 1.08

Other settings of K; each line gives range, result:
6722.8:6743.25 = 22.36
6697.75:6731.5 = 22.47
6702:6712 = 22.2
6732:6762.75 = 23.35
